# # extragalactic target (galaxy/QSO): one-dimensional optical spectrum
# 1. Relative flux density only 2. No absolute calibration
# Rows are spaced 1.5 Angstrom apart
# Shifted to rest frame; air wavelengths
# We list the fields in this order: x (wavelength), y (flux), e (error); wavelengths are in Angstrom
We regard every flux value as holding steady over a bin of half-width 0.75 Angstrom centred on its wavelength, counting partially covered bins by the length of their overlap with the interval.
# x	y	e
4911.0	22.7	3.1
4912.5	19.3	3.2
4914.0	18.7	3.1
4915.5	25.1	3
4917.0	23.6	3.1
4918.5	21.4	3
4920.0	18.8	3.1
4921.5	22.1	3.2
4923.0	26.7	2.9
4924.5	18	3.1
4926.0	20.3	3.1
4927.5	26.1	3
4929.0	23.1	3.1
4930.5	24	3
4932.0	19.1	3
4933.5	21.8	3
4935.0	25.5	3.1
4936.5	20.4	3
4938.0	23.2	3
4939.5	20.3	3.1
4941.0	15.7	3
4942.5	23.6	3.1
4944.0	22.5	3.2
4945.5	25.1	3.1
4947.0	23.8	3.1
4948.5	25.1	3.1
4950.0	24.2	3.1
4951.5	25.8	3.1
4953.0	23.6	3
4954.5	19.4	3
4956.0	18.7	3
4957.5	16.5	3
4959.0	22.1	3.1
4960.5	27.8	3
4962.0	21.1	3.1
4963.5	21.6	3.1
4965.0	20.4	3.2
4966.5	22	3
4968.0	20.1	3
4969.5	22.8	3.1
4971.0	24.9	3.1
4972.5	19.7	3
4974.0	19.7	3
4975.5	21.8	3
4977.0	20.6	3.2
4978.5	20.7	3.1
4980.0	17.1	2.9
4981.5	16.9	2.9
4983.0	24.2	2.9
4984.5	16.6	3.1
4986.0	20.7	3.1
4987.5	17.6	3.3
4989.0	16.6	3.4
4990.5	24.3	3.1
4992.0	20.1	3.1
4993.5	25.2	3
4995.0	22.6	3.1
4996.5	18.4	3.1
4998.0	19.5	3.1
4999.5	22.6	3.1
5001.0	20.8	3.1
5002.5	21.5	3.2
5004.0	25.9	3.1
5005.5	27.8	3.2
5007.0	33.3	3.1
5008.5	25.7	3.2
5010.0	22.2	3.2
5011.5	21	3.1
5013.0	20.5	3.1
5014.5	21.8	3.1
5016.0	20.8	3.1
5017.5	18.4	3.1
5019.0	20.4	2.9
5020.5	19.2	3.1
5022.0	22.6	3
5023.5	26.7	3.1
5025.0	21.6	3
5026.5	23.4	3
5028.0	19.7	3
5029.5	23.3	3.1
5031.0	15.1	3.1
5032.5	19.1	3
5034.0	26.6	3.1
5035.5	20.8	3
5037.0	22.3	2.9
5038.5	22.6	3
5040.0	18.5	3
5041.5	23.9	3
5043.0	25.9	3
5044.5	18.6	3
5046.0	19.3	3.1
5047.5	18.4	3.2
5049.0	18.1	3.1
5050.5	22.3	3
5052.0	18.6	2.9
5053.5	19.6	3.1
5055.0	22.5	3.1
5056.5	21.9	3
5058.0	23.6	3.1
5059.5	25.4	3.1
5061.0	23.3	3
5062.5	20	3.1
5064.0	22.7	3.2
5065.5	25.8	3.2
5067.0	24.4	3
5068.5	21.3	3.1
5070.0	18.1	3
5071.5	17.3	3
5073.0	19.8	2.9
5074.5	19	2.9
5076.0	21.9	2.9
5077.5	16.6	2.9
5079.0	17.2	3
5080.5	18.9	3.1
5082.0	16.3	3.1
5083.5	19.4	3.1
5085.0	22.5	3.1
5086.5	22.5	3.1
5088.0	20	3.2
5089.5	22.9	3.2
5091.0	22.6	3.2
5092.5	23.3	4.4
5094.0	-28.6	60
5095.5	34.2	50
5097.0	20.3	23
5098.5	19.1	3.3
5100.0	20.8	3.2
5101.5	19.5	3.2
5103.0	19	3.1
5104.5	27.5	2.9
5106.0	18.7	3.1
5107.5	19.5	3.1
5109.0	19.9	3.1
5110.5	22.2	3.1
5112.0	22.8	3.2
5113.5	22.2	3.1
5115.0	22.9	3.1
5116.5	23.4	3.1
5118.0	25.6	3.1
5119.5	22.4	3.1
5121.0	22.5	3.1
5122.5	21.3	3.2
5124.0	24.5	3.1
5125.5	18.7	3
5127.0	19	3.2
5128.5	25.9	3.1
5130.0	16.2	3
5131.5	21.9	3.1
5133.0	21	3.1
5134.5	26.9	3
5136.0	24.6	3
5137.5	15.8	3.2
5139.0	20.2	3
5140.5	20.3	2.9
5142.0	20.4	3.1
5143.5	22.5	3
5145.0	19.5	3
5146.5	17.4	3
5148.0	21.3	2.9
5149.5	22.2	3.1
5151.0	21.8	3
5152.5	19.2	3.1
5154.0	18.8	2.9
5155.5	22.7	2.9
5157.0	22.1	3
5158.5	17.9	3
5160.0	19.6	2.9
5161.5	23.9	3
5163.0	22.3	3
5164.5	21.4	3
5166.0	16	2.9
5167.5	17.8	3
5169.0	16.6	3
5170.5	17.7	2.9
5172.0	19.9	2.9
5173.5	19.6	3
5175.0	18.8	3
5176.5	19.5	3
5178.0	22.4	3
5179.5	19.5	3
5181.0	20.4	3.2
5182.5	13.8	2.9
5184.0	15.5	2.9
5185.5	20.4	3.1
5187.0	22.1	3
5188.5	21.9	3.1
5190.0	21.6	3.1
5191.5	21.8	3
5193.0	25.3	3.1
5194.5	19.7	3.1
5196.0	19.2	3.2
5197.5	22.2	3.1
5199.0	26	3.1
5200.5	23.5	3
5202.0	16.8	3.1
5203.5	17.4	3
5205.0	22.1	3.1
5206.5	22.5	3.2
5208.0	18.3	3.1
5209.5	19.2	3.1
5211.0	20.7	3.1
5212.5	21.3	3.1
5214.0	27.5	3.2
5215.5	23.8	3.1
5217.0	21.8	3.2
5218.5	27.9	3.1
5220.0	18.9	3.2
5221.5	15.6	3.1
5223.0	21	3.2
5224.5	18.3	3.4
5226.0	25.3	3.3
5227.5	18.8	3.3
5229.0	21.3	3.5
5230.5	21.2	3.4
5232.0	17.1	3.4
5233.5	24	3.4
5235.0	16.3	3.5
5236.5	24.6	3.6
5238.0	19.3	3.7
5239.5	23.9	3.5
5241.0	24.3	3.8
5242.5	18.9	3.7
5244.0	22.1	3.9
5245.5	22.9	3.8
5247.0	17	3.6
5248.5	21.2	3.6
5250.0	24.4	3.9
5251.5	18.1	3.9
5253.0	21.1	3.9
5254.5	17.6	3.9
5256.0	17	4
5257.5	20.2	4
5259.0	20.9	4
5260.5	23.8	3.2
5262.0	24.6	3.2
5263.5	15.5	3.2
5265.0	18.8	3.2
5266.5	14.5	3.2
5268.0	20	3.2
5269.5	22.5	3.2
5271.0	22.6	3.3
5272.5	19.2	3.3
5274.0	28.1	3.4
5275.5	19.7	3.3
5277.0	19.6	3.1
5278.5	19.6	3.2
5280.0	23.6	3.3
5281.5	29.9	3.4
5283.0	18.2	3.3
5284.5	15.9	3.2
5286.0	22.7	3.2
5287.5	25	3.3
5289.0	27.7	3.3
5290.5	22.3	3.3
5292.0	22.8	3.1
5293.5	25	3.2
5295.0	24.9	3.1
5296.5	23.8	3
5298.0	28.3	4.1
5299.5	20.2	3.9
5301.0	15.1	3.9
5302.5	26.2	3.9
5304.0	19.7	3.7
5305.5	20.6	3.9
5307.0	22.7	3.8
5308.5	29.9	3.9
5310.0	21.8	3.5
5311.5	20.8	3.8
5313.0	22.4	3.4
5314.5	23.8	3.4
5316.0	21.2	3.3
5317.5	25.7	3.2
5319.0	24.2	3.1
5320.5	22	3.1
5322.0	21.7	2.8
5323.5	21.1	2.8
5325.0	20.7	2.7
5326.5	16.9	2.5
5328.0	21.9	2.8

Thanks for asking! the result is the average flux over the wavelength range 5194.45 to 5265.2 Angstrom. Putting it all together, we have 20.9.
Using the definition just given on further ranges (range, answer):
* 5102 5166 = 21.3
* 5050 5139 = 20.7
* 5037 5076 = 21.3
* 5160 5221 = 20.6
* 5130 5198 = 20.3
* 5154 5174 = 19.8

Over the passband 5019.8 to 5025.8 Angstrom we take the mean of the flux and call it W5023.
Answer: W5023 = 22.6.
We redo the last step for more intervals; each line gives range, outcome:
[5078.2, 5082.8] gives 17.5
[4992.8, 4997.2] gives 22.1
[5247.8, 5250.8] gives 22.7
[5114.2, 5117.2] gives 23.1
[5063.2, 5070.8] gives 22.4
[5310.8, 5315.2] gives 22.3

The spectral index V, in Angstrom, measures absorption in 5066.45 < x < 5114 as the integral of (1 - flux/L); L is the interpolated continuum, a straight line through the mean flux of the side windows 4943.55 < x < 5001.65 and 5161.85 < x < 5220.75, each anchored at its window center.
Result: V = 3.59 Angstrom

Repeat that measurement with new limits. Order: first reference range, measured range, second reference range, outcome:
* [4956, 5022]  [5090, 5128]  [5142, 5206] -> 0.9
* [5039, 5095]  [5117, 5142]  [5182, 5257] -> -1.9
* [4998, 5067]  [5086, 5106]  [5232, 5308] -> 3.0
